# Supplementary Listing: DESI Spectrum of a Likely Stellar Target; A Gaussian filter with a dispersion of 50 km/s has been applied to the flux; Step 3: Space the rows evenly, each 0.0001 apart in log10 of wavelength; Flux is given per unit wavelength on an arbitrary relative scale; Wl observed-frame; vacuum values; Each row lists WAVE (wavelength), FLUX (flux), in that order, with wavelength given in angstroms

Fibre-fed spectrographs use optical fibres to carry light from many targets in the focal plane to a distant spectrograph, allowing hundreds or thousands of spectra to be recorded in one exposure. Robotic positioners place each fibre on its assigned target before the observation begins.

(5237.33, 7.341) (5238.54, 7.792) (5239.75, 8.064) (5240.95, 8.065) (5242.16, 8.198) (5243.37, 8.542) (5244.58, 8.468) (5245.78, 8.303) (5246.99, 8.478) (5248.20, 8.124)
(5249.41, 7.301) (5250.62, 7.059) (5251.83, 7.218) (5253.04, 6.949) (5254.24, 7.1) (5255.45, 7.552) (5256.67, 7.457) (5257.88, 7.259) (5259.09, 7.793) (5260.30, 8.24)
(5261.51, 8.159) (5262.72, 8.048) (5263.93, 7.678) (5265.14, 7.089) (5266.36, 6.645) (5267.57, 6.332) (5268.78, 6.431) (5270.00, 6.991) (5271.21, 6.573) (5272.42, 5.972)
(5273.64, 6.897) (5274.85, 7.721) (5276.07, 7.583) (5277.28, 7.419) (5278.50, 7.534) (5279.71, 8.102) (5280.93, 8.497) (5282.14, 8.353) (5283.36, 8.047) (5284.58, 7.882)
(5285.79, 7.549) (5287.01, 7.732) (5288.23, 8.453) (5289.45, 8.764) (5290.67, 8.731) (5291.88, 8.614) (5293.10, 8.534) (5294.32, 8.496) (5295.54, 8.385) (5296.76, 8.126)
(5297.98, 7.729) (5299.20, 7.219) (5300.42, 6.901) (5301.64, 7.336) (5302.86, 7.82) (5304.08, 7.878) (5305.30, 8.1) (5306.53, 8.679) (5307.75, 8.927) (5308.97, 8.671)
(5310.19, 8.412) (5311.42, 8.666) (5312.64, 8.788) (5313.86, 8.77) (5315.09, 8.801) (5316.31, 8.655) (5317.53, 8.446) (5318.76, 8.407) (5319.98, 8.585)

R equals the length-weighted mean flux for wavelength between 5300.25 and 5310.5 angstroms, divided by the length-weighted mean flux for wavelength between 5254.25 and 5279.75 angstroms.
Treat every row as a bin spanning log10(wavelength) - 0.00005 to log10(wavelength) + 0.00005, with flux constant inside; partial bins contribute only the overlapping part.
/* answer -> 1.1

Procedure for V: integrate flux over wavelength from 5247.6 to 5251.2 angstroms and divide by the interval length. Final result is 7.49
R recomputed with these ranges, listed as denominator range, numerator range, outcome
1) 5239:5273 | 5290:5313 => 1.09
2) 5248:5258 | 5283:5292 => 1.12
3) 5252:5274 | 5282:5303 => 1.12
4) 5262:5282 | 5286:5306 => 1.11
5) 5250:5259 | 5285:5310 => 1.12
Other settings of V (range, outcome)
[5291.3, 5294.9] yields 8.54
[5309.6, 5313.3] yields 8.62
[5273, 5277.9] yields 7.39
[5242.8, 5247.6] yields 8.45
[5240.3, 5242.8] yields 8.14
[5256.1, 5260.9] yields 7.69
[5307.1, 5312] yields 8.67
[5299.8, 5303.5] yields 7.36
